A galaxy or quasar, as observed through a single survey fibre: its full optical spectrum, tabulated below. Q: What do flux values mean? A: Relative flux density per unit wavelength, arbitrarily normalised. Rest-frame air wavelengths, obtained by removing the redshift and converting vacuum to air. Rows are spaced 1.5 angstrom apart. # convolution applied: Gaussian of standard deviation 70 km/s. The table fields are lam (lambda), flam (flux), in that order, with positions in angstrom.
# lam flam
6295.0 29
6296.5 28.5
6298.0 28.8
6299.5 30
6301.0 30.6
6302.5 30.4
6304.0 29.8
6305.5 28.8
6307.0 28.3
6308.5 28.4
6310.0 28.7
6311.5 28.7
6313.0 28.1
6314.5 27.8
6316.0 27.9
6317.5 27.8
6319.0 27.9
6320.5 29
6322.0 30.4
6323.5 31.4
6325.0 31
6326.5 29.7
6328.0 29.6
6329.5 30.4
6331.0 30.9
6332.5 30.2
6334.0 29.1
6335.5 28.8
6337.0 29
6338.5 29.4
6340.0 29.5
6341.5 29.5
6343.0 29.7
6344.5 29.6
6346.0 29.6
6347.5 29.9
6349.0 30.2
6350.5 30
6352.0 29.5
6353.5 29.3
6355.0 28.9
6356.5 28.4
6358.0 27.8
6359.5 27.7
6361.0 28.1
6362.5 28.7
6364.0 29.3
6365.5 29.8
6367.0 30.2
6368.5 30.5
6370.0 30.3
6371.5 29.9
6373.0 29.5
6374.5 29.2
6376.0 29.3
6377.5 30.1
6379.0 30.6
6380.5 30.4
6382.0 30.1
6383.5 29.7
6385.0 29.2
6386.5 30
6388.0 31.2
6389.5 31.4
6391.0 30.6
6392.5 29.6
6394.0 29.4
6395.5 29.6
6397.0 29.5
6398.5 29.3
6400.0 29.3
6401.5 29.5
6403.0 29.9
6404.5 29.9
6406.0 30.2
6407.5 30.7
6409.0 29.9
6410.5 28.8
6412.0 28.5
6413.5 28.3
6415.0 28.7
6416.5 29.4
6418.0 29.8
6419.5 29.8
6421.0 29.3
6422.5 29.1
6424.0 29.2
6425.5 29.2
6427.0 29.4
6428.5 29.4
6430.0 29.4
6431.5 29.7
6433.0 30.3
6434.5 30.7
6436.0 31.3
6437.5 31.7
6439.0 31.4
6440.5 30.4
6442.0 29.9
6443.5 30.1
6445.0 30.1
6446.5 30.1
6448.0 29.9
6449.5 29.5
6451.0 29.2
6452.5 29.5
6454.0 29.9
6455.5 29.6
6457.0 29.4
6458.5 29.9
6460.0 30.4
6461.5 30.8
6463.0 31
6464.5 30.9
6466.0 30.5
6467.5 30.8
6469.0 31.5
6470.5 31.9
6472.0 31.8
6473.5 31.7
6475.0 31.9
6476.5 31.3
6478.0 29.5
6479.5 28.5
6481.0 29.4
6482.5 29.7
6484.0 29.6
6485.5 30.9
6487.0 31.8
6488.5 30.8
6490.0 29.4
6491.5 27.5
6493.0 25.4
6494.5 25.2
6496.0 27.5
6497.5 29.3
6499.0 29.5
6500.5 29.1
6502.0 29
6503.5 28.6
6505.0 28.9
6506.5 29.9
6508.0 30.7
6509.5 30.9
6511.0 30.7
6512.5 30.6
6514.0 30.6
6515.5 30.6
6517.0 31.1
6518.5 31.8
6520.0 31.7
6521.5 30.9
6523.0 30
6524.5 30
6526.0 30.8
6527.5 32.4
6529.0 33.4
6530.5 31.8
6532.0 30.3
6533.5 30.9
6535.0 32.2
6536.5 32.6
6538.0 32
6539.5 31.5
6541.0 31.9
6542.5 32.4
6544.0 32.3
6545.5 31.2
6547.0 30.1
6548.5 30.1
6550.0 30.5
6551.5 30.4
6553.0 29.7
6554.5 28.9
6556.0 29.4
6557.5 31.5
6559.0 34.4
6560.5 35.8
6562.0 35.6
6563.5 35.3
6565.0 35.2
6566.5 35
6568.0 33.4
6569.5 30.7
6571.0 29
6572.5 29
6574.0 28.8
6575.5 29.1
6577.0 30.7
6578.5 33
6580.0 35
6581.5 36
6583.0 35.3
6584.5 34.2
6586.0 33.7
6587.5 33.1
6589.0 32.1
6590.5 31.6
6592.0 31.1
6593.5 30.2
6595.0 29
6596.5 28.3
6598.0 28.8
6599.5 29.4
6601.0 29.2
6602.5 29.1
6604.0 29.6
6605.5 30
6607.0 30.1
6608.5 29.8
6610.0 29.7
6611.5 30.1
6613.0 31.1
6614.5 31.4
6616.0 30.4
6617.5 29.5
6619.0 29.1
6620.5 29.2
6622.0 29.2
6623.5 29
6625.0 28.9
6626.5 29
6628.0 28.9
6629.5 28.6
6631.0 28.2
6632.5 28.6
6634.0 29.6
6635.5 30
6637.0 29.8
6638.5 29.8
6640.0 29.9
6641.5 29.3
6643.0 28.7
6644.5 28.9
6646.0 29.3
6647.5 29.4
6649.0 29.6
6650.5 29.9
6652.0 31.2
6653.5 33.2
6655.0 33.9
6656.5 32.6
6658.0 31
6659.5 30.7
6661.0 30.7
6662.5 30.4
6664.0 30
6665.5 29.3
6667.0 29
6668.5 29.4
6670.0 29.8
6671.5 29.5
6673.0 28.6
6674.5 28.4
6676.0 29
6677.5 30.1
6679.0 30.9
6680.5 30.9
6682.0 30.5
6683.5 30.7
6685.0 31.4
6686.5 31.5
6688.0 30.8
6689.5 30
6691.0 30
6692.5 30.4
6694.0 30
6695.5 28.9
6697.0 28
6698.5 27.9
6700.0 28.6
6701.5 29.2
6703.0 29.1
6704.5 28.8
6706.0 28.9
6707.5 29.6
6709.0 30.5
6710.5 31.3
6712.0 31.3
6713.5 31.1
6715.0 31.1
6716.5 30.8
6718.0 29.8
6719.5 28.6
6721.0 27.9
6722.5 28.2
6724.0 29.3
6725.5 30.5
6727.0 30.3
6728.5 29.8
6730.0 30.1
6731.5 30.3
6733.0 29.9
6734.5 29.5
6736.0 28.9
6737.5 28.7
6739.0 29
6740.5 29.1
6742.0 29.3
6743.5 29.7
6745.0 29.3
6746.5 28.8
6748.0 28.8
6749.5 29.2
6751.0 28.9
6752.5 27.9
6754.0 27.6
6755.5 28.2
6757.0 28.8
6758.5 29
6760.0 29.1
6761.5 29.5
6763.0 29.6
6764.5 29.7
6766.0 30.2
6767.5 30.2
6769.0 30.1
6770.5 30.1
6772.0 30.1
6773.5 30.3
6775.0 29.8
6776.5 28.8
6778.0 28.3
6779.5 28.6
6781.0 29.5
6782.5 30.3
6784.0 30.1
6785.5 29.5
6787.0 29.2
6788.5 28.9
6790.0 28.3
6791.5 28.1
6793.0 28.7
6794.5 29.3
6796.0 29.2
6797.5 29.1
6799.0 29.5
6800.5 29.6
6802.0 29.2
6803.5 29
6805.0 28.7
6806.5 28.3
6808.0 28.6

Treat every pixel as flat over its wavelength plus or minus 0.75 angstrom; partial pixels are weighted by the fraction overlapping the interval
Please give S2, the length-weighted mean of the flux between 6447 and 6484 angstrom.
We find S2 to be 30.3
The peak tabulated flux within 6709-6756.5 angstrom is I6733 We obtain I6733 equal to 31.3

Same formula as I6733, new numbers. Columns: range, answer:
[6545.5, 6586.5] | 36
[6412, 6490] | 31.9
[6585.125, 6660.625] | 33.9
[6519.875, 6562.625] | 35.8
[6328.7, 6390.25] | 31.4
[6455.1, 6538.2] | 33.4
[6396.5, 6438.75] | 31.7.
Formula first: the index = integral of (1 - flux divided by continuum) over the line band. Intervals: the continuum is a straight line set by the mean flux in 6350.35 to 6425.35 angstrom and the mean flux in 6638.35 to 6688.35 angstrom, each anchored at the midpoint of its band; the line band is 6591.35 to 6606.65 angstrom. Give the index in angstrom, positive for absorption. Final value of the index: 0.3 angstrom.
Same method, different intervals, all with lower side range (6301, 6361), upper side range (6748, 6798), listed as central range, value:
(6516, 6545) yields -2.3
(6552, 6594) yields -4.5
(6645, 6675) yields -1.1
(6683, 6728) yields -0.9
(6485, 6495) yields 0.2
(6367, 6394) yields -0.8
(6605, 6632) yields -0.3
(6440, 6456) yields -0.3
